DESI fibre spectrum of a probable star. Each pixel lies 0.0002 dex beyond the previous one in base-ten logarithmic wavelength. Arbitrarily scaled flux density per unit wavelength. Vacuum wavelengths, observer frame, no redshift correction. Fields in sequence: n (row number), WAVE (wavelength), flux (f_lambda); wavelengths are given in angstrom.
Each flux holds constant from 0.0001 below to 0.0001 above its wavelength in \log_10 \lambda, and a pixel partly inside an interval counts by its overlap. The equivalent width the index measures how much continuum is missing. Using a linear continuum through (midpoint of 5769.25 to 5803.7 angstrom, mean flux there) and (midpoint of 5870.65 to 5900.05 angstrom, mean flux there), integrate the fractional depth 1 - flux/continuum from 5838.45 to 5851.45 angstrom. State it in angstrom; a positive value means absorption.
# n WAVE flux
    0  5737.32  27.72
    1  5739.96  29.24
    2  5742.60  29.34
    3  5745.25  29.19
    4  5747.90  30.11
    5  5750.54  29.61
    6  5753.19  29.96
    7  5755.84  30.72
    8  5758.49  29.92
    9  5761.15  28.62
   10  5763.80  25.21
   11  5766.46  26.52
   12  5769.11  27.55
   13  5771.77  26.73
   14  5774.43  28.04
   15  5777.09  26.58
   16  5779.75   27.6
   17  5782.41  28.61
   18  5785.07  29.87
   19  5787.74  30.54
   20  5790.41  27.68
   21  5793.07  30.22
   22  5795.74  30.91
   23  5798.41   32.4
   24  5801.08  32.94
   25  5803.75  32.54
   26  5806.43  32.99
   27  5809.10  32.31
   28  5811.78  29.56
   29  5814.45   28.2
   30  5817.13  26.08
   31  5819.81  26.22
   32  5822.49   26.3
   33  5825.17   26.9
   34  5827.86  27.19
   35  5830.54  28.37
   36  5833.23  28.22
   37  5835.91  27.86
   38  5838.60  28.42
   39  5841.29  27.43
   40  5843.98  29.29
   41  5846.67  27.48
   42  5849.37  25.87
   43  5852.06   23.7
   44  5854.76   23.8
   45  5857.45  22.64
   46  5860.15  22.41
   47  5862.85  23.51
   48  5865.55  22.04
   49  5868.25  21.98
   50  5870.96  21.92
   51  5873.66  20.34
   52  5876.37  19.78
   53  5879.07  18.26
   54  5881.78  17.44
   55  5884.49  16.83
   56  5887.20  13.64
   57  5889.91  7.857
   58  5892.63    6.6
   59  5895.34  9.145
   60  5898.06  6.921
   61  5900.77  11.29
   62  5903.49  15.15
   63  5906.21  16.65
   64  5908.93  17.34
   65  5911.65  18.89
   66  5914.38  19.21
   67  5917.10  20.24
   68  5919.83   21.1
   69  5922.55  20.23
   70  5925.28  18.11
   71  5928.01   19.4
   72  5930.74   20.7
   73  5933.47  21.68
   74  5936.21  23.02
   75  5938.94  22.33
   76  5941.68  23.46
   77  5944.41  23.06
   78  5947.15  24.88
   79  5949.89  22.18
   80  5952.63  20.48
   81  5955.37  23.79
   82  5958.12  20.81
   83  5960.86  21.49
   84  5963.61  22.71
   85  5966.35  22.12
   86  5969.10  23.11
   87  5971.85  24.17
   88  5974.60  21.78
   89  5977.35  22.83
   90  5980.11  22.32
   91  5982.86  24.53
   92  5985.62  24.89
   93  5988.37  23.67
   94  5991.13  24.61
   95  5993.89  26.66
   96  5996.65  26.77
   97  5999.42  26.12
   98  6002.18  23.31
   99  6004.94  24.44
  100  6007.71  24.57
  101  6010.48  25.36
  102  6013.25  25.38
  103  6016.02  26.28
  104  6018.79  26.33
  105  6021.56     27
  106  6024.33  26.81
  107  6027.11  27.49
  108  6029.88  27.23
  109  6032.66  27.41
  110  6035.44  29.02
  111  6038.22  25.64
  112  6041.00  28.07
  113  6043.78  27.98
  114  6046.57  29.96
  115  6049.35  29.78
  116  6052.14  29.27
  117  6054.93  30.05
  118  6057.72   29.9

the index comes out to -4.5 angstrom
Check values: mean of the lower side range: 29.4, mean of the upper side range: 14.1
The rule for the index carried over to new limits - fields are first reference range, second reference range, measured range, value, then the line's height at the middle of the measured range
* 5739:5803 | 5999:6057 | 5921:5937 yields 4.3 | 27.9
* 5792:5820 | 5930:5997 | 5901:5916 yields 5.0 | 25.7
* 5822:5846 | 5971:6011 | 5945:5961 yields 1.8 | 25.2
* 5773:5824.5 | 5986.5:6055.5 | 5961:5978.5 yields 3.0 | 27.3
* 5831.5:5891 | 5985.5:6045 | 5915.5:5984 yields 7.2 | 24.6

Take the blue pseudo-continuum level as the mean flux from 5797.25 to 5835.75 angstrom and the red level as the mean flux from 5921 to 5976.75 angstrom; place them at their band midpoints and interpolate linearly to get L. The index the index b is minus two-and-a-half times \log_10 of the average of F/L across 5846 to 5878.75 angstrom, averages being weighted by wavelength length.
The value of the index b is 0.178 mag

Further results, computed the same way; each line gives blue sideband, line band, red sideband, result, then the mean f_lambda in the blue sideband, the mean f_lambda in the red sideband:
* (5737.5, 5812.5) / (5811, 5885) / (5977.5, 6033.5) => 0.15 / 29.5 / 25.5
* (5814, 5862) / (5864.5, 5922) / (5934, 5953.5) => 0.44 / 26.4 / 22.8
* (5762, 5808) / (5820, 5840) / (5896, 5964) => -0.05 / 29.2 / 19.7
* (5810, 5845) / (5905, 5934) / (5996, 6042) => 0.36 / 27.7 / 26.3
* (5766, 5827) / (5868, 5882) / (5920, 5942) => 0.21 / 29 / 21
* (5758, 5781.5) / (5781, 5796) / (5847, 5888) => -0.13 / 27.3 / 21.2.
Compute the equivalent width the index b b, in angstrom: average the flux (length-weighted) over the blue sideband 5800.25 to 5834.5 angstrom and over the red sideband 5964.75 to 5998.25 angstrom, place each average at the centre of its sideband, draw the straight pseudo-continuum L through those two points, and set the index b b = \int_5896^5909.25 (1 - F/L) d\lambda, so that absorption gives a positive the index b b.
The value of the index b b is 6.7 angstrom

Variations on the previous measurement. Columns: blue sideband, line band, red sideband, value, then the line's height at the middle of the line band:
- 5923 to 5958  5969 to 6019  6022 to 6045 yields 1.0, 25.1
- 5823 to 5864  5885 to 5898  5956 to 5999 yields 8.1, 25.3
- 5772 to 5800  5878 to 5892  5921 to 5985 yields 6.0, 25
